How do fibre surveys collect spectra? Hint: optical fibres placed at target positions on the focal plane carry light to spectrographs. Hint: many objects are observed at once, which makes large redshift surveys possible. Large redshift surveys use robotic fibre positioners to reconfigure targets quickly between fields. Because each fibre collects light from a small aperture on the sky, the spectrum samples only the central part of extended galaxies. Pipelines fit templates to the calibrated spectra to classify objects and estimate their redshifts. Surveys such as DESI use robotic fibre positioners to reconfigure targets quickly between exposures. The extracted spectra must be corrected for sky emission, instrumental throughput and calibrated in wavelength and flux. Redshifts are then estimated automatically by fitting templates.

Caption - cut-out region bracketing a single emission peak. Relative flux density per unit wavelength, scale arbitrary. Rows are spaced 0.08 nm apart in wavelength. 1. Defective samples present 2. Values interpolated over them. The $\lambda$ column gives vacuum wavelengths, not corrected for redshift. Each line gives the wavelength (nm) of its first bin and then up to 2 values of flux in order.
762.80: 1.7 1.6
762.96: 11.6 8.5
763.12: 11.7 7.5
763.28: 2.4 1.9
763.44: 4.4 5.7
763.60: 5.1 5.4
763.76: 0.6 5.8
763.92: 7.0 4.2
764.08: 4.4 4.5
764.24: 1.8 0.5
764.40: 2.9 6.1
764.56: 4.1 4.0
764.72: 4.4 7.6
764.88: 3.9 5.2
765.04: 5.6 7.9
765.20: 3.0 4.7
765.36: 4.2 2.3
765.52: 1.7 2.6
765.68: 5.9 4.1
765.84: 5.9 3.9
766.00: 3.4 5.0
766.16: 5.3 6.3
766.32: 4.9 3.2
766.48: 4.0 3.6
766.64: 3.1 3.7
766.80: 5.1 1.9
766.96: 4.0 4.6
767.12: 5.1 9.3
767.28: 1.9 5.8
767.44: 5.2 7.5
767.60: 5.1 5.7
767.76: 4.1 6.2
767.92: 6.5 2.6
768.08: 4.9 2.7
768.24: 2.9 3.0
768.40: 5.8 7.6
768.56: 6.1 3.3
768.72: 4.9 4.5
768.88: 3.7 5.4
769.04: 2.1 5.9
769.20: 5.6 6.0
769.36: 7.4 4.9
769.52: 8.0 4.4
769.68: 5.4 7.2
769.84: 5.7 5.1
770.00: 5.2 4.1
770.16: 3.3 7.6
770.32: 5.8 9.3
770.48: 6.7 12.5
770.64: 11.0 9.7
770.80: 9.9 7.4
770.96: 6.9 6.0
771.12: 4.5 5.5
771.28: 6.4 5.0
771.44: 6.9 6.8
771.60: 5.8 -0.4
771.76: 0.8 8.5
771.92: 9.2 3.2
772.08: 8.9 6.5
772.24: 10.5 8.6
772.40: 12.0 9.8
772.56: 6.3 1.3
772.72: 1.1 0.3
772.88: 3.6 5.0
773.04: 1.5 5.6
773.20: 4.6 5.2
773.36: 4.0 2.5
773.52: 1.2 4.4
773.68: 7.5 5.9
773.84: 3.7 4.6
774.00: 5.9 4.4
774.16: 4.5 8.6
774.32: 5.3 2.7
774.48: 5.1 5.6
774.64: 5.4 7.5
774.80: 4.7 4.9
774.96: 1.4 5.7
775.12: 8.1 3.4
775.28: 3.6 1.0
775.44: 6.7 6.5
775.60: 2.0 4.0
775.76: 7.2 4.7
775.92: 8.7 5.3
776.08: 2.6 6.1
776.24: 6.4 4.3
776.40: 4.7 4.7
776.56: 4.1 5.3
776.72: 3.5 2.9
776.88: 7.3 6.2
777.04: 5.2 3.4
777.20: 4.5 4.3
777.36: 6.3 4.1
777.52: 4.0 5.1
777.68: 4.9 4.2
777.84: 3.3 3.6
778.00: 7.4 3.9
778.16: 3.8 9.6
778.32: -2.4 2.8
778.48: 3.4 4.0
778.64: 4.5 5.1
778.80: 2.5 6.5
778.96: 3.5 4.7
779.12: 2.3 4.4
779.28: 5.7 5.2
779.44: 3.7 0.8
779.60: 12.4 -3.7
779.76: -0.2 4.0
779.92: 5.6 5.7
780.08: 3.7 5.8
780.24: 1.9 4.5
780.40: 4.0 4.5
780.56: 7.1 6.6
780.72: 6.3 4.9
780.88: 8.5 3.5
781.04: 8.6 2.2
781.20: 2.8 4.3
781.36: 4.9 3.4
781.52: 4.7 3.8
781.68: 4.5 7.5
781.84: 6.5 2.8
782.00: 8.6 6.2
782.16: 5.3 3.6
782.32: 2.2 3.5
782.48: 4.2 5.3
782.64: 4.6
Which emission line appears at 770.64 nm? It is [S II] 6716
